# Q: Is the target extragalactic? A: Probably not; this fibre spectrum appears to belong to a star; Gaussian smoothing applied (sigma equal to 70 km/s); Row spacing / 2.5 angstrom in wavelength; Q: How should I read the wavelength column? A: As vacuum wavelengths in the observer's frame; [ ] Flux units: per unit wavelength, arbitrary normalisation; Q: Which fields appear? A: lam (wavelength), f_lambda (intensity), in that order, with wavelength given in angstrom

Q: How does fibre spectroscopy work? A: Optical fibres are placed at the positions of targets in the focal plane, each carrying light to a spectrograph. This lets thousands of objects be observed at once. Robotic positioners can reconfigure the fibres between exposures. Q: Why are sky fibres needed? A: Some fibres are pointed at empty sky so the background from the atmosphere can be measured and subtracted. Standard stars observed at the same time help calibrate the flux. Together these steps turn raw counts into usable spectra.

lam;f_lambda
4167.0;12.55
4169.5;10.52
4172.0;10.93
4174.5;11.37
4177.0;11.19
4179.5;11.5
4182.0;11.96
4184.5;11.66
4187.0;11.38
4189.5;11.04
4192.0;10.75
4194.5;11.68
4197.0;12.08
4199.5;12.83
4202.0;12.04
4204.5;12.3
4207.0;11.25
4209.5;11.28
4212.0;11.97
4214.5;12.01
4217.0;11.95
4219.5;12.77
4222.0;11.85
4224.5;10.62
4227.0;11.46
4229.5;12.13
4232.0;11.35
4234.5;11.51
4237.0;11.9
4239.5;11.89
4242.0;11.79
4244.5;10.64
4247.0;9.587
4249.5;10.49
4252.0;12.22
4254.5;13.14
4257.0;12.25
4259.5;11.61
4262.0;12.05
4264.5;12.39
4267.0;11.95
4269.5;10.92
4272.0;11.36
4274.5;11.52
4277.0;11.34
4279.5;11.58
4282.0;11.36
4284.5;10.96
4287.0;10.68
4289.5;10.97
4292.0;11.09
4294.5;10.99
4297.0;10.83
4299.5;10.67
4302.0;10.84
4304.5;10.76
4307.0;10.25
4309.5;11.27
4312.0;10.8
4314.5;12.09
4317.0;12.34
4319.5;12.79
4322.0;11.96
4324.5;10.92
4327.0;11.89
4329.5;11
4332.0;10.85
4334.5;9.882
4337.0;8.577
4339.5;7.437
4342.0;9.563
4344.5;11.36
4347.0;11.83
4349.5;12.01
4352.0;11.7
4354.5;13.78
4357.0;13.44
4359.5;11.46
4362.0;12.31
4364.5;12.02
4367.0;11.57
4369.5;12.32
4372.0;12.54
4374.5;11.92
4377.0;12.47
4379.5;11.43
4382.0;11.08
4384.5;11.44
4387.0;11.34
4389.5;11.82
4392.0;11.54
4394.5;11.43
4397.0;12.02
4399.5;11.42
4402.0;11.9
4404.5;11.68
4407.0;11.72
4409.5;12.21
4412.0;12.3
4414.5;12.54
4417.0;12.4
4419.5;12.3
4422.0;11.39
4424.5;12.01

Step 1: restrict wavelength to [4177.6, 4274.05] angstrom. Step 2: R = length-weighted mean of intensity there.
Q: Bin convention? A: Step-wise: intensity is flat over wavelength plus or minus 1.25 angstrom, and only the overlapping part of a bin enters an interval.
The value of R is 11.7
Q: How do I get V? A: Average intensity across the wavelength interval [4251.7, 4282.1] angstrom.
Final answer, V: 11.8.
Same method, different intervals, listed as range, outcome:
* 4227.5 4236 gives 11.7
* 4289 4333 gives 11.2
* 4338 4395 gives 11.6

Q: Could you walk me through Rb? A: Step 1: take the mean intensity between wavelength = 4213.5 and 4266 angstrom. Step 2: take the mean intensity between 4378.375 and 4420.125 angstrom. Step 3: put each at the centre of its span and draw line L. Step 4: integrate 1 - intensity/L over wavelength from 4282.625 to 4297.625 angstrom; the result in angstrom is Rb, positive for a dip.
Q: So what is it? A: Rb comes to 1.0 angstrom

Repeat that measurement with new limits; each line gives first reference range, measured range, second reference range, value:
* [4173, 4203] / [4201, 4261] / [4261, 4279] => -0.2 angstrom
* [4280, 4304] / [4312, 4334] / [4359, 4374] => -0.4 angstrom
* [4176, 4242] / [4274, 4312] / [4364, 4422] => 2.6 angstrom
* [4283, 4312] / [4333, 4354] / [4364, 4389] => 1.8 angstrom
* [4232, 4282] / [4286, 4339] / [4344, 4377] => 4.2 angstrom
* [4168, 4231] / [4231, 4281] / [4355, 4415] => 0.6 angstrom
